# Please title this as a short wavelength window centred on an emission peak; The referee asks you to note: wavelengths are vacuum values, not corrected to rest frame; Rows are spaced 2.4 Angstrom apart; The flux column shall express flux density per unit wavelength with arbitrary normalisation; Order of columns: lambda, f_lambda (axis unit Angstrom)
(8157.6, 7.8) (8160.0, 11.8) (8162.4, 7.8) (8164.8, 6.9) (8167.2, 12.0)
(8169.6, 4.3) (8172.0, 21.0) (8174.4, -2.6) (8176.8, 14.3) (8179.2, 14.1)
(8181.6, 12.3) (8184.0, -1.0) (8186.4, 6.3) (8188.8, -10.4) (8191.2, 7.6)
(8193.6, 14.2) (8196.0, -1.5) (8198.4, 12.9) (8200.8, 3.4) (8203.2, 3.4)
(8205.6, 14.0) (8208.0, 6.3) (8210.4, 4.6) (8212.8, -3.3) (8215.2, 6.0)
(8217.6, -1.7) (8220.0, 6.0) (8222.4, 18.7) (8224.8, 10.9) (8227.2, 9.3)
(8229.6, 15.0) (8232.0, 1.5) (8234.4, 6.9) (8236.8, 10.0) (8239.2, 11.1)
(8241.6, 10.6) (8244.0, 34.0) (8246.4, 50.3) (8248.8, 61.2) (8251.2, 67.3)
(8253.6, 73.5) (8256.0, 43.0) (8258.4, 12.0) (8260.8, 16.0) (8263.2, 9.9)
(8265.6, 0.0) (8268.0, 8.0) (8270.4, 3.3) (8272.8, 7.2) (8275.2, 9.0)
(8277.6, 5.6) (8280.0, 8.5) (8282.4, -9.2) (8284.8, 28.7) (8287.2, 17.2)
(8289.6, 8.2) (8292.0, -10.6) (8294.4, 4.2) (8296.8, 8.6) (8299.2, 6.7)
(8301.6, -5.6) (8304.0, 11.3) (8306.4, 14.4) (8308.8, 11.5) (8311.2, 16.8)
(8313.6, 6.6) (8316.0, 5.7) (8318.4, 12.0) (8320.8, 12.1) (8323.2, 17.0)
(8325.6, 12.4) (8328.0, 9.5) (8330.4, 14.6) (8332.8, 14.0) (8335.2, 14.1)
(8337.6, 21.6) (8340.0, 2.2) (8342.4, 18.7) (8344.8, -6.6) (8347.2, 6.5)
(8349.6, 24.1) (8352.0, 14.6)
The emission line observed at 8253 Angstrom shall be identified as [O II]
